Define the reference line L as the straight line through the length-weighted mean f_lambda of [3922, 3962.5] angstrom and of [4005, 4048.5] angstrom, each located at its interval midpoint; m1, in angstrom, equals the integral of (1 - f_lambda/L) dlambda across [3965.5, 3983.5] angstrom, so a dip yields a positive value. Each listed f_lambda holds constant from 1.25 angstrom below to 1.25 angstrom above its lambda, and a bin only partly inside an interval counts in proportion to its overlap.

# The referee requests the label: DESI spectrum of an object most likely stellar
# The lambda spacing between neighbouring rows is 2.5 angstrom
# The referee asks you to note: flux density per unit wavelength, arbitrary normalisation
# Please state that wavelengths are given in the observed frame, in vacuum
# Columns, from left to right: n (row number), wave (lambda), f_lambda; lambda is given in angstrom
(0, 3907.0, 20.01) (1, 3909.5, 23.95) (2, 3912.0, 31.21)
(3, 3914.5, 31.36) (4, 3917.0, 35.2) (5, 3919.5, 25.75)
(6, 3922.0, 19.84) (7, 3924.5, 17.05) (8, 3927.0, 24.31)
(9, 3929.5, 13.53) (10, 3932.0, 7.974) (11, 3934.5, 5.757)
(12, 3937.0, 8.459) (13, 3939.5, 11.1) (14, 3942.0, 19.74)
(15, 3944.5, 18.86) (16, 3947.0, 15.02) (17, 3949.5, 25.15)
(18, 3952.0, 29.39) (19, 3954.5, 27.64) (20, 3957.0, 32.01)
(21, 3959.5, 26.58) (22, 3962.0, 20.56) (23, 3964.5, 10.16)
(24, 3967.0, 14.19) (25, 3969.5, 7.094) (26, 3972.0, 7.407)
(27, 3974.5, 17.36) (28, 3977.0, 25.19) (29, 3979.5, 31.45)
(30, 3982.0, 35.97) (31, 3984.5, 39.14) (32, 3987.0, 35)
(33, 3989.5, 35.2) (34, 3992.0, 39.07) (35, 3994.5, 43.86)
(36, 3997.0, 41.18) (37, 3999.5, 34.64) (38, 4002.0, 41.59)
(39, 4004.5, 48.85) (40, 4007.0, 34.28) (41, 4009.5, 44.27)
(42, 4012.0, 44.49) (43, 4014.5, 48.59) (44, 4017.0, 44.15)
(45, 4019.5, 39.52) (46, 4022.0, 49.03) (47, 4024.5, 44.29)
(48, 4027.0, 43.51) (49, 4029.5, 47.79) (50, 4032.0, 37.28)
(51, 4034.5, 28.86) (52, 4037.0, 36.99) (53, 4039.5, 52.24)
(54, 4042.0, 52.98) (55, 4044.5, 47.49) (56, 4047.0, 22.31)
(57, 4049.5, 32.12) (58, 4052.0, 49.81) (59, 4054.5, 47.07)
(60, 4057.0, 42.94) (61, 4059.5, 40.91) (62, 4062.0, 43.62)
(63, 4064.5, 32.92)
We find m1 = 5.4 angstrom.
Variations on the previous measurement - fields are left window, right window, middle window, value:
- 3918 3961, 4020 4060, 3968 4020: -4.2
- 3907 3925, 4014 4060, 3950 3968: 4.9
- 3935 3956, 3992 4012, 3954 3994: 6.5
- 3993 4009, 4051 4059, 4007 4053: 1.3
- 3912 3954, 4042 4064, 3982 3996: -4.0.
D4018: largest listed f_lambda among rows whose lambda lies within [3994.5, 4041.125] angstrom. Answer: 52.24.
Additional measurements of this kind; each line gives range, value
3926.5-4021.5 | 48.85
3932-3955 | 29.39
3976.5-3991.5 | 39.14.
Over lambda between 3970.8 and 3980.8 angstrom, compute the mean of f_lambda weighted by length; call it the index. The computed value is 20.5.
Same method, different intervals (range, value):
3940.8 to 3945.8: 19.3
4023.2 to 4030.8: 45.2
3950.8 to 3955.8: 28.5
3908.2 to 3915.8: 28.8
